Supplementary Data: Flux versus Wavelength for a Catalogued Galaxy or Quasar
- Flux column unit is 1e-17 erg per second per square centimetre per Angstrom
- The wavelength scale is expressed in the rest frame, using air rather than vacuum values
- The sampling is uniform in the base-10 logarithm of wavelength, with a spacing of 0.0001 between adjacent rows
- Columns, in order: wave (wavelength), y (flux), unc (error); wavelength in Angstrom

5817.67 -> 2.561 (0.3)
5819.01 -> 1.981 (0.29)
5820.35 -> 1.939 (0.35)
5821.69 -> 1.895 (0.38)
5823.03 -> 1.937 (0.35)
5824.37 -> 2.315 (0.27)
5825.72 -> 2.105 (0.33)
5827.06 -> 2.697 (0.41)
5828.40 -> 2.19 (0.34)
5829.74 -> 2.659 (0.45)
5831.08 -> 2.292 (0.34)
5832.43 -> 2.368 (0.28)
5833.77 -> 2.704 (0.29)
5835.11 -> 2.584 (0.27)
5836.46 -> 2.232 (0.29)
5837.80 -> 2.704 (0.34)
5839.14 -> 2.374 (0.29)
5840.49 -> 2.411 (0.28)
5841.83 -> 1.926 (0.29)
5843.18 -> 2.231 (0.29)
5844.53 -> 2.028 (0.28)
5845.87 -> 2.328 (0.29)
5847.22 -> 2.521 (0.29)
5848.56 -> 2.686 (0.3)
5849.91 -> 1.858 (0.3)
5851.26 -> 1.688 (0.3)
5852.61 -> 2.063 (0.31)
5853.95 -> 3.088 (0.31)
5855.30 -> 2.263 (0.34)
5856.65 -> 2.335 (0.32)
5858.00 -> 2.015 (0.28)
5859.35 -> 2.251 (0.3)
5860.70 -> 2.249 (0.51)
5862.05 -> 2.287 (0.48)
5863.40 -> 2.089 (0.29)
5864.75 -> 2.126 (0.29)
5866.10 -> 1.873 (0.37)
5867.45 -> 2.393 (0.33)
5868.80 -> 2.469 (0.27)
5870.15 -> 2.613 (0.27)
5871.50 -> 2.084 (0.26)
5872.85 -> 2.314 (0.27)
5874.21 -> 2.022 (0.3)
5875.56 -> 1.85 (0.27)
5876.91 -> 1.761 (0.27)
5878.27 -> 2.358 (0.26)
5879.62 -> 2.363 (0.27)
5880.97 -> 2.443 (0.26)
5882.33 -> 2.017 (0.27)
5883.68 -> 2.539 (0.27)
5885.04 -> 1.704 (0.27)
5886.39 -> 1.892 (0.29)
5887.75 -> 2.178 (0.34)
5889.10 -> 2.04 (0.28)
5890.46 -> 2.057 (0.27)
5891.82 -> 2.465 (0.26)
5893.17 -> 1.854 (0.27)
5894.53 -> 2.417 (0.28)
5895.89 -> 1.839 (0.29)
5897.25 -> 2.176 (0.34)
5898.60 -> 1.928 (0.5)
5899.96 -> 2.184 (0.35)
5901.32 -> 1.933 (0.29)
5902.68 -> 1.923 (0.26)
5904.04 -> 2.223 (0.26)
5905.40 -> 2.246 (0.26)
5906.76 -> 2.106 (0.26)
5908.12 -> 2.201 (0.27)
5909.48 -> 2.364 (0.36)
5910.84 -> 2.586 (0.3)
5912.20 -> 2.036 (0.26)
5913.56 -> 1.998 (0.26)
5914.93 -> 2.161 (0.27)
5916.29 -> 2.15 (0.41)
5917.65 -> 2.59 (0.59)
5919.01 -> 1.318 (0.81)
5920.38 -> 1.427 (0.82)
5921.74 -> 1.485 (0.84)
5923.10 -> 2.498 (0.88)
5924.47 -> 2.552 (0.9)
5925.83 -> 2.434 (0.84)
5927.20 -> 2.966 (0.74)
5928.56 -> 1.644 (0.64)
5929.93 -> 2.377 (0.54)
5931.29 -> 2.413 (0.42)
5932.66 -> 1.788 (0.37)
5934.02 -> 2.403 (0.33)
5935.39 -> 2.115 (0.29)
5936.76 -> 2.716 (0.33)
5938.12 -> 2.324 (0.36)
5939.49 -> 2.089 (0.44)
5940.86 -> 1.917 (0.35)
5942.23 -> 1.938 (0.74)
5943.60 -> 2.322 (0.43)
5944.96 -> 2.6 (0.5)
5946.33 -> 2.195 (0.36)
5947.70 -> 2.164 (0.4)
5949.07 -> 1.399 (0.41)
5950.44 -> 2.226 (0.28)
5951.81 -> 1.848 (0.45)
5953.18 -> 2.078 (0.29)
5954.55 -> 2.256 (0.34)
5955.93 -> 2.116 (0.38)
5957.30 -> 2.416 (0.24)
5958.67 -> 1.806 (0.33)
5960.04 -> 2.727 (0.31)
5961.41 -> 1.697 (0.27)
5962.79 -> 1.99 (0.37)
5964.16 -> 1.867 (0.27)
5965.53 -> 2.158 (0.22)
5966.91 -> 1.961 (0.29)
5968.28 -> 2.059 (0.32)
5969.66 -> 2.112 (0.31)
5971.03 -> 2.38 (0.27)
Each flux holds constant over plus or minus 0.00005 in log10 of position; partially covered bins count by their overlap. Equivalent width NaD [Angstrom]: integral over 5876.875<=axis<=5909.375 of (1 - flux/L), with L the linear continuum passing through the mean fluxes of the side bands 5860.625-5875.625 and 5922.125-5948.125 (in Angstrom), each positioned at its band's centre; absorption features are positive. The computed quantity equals 1.5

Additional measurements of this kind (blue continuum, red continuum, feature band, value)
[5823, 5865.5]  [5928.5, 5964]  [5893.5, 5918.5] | 0.5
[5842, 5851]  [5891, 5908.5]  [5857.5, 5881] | -0.2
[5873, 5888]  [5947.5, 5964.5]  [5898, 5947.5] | -2.4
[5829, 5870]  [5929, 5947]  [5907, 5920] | 0.7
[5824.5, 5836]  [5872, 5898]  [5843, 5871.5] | 0.3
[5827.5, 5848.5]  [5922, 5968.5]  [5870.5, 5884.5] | 0.8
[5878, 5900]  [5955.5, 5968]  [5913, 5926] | 0.4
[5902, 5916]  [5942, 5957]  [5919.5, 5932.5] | -0.1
